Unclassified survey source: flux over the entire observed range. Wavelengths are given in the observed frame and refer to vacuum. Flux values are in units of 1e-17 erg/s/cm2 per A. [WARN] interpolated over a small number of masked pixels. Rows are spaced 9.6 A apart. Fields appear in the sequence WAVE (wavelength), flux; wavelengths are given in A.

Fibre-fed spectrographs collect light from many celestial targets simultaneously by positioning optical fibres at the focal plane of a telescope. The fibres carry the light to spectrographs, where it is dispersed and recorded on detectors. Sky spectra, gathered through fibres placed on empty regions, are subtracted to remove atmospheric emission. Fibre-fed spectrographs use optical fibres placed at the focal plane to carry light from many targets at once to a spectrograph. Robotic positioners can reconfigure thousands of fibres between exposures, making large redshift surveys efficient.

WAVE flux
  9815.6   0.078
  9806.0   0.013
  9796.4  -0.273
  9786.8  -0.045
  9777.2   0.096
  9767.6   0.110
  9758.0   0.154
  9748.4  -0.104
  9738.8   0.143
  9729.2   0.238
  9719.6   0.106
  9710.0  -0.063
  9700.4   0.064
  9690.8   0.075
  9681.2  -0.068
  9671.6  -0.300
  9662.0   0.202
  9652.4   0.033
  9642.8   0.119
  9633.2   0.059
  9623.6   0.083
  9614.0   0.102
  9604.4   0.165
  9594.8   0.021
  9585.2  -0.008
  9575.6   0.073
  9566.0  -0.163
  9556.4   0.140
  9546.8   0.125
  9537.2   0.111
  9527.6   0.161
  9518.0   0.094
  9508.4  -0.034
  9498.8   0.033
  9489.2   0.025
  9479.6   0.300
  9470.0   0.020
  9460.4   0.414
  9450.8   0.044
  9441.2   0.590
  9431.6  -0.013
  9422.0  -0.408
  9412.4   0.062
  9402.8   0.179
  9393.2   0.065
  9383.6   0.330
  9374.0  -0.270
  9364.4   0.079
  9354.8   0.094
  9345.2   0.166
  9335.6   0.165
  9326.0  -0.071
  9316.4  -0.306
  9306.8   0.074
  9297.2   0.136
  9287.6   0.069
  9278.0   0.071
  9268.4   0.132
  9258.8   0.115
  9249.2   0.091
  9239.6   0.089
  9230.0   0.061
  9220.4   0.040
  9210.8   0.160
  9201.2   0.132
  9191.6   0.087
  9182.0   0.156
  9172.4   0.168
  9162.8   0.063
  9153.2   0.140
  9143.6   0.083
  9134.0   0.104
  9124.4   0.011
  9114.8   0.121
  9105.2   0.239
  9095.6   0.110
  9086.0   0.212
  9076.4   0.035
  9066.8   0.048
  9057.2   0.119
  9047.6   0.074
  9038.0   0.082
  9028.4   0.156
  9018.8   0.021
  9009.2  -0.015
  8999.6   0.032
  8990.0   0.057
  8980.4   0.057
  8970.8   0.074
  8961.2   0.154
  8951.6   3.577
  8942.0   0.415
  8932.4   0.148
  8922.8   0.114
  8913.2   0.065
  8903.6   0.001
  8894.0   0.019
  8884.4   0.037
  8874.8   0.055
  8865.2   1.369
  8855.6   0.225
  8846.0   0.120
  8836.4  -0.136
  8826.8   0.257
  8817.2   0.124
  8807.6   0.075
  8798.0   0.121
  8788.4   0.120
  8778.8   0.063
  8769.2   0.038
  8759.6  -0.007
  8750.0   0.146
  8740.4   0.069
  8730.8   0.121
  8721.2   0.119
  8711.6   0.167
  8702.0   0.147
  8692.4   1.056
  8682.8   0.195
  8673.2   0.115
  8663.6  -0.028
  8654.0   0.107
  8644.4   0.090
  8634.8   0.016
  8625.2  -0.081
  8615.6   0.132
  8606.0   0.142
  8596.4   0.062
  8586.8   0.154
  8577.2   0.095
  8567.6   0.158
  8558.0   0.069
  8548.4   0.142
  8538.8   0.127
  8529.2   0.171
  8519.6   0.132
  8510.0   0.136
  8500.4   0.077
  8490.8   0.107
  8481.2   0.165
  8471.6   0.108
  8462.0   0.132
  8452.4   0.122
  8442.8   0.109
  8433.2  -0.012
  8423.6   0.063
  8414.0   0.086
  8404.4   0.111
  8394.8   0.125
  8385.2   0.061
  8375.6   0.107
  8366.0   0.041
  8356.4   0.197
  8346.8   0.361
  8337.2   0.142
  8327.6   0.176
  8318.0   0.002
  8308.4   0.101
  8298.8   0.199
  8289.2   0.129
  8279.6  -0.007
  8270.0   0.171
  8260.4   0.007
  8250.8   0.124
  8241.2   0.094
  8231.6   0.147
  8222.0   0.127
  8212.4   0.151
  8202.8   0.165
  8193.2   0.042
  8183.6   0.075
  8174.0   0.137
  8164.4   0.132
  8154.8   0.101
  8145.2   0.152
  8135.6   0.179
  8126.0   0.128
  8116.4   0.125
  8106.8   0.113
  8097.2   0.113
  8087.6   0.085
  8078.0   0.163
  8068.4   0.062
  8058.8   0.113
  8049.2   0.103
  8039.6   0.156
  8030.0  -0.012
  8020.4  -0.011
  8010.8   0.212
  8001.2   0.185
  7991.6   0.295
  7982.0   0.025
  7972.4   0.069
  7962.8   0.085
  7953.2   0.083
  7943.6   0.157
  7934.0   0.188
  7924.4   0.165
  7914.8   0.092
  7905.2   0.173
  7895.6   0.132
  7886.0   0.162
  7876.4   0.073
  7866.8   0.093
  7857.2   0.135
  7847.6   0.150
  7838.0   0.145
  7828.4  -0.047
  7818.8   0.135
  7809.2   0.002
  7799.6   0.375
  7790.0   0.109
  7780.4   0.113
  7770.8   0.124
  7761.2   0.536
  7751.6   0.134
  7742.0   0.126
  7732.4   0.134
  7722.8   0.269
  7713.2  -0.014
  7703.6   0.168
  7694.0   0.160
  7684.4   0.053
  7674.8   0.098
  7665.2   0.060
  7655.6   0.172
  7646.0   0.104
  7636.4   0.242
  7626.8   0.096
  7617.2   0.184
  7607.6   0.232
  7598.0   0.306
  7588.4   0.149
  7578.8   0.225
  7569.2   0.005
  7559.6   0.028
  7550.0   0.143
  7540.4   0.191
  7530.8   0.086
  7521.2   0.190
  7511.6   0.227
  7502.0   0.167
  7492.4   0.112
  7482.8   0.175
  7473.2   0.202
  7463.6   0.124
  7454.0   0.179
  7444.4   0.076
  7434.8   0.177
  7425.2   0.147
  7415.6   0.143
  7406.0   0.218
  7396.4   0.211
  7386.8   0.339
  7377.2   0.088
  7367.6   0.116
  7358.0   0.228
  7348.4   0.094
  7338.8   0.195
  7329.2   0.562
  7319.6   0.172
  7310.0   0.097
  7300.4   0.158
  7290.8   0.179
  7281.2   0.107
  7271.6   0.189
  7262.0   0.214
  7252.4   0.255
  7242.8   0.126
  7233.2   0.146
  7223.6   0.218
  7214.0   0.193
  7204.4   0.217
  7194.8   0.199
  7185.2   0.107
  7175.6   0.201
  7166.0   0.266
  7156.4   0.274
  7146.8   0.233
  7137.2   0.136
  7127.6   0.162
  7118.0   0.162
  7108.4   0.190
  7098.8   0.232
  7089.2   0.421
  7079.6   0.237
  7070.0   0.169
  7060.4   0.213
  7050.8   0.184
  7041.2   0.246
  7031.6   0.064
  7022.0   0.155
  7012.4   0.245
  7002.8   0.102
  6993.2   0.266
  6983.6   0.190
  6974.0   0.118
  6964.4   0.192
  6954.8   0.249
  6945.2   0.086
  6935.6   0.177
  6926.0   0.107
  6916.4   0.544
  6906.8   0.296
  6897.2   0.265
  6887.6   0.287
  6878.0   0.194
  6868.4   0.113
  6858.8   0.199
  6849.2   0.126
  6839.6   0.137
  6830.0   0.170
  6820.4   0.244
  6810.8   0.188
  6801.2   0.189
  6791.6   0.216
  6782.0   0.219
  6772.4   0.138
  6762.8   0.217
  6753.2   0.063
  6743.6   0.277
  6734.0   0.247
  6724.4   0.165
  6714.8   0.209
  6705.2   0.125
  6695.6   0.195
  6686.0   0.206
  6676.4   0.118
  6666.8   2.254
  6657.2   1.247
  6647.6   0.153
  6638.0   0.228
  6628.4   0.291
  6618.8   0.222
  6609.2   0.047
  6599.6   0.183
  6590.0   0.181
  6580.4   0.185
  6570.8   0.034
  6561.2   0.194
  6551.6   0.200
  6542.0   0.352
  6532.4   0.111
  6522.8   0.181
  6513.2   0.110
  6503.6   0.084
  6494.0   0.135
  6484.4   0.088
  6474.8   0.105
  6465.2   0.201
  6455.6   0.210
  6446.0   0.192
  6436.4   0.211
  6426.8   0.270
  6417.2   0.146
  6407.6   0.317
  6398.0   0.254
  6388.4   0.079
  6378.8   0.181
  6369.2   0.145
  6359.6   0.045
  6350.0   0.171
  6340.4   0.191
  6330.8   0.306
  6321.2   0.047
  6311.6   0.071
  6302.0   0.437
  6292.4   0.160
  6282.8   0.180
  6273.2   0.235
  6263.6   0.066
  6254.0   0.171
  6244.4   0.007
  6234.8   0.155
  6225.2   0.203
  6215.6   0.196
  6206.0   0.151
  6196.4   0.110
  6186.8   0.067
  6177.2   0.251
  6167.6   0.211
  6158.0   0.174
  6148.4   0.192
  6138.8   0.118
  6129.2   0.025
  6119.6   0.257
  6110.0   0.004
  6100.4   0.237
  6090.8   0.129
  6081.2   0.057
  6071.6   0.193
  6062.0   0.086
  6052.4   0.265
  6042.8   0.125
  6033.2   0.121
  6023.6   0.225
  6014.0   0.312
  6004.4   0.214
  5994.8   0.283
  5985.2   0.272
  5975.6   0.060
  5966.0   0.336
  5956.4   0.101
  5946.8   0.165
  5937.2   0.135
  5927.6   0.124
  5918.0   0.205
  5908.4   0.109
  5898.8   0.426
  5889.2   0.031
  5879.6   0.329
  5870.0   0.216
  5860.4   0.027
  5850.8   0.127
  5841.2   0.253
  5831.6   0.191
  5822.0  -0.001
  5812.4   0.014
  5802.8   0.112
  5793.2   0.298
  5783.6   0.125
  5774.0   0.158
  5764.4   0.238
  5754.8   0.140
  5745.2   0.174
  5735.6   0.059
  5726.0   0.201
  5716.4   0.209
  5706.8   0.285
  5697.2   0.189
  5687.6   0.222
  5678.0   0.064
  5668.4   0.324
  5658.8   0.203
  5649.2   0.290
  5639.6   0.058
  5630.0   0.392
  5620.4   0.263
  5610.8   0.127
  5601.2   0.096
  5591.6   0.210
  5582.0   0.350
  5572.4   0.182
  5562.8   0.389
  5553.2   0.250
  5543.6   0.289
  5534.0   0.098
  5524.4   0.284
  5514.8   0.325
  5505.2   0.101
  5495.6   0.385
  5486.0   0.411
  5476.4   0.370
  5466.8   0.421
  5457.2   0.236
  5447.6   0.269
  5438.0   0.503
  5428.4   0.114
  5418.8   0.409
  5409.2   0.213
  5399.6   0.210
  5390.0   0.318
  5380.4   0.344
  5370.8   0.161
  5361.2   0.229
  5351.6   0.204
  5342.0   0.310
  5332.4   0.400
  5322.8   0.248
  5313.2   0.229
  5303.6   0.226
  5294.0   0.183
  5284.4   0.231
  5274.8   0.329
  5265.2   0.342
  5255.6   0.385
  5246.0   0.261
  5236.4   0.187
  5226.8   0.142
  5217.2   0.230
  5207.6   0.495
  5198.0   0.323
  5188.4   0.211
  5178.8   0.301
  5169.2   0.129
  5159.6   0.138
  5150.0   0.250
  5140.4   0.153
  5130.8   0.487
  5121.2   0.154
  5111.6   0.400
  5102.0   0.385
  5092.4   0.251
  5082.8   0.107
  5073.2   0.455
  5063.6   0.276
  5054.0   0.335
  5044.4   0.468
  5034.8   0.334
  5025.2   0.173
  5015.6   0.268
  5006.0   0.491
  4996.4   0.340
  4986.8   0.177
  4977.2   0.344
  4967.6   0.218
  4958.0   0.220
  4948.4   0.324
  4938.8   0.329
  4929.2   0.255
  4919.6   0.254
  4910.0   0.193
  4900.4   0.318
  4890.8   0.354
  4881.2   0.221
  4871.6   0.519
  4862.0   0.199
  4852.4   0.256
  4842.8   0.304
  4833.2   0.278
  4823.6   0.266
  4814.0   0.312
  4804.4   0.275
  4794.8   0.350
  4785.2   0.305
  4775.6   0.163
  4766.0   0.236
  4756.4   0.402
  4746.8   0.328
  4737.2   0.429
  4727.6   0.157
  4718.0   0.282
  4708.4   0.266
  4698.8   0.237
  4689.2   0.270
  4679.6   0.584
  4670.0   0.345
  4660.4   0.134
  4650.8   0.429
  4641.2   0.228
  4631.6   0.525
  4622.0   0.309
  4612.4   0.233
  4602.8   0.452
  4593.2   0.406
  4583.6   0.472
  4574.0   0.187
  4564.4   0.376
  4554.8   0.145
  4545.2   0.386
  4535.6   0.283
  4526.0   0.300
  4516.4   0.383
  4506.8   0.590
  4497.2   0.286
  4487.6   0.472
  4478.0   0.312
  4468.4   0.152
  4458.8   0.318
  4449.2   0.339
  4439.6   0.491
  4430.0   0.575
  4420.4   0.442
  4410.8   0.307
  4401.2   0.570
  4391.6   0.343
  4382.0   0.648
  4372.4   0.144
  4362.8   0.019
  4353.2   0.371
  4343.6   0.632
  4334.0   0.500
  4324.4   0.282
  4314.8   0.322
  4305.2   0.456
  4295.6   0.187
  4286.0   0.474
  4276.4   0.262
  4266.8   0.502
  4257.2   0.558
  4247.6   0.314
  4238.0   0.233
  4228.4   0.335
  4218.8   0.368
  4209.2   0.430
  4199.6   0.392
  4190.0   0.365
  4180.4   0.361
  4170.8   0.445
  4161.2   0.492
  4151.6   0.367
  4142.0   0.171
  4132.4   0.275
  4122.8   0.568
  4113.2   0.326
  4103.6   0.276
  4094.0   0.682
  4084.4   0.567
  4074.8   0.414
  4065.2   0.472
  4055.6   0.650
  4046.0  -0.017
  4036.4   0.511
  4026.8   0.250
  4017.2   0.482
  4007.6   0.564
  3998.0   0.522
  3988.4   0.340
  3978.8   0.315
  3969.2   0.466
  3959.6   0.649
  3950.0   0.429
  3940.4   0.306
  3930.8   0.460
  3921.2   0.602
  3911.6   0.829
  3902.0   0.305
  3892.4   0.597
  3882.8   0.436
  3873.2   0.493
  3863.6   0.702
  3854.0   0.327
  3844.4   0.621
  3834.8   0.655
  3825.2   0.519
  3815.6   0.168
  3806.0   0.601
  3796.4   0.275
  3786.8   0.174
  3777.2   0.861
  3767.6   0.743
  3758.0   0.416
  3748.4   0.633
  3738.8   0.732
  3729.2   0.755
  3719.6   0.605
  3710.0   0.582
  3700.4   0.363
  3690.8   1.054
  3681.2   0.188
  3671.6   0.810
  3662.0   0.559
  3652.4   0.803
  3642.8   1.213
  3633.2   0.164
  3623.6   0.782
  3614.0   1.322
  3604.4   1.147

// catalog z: 0.79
